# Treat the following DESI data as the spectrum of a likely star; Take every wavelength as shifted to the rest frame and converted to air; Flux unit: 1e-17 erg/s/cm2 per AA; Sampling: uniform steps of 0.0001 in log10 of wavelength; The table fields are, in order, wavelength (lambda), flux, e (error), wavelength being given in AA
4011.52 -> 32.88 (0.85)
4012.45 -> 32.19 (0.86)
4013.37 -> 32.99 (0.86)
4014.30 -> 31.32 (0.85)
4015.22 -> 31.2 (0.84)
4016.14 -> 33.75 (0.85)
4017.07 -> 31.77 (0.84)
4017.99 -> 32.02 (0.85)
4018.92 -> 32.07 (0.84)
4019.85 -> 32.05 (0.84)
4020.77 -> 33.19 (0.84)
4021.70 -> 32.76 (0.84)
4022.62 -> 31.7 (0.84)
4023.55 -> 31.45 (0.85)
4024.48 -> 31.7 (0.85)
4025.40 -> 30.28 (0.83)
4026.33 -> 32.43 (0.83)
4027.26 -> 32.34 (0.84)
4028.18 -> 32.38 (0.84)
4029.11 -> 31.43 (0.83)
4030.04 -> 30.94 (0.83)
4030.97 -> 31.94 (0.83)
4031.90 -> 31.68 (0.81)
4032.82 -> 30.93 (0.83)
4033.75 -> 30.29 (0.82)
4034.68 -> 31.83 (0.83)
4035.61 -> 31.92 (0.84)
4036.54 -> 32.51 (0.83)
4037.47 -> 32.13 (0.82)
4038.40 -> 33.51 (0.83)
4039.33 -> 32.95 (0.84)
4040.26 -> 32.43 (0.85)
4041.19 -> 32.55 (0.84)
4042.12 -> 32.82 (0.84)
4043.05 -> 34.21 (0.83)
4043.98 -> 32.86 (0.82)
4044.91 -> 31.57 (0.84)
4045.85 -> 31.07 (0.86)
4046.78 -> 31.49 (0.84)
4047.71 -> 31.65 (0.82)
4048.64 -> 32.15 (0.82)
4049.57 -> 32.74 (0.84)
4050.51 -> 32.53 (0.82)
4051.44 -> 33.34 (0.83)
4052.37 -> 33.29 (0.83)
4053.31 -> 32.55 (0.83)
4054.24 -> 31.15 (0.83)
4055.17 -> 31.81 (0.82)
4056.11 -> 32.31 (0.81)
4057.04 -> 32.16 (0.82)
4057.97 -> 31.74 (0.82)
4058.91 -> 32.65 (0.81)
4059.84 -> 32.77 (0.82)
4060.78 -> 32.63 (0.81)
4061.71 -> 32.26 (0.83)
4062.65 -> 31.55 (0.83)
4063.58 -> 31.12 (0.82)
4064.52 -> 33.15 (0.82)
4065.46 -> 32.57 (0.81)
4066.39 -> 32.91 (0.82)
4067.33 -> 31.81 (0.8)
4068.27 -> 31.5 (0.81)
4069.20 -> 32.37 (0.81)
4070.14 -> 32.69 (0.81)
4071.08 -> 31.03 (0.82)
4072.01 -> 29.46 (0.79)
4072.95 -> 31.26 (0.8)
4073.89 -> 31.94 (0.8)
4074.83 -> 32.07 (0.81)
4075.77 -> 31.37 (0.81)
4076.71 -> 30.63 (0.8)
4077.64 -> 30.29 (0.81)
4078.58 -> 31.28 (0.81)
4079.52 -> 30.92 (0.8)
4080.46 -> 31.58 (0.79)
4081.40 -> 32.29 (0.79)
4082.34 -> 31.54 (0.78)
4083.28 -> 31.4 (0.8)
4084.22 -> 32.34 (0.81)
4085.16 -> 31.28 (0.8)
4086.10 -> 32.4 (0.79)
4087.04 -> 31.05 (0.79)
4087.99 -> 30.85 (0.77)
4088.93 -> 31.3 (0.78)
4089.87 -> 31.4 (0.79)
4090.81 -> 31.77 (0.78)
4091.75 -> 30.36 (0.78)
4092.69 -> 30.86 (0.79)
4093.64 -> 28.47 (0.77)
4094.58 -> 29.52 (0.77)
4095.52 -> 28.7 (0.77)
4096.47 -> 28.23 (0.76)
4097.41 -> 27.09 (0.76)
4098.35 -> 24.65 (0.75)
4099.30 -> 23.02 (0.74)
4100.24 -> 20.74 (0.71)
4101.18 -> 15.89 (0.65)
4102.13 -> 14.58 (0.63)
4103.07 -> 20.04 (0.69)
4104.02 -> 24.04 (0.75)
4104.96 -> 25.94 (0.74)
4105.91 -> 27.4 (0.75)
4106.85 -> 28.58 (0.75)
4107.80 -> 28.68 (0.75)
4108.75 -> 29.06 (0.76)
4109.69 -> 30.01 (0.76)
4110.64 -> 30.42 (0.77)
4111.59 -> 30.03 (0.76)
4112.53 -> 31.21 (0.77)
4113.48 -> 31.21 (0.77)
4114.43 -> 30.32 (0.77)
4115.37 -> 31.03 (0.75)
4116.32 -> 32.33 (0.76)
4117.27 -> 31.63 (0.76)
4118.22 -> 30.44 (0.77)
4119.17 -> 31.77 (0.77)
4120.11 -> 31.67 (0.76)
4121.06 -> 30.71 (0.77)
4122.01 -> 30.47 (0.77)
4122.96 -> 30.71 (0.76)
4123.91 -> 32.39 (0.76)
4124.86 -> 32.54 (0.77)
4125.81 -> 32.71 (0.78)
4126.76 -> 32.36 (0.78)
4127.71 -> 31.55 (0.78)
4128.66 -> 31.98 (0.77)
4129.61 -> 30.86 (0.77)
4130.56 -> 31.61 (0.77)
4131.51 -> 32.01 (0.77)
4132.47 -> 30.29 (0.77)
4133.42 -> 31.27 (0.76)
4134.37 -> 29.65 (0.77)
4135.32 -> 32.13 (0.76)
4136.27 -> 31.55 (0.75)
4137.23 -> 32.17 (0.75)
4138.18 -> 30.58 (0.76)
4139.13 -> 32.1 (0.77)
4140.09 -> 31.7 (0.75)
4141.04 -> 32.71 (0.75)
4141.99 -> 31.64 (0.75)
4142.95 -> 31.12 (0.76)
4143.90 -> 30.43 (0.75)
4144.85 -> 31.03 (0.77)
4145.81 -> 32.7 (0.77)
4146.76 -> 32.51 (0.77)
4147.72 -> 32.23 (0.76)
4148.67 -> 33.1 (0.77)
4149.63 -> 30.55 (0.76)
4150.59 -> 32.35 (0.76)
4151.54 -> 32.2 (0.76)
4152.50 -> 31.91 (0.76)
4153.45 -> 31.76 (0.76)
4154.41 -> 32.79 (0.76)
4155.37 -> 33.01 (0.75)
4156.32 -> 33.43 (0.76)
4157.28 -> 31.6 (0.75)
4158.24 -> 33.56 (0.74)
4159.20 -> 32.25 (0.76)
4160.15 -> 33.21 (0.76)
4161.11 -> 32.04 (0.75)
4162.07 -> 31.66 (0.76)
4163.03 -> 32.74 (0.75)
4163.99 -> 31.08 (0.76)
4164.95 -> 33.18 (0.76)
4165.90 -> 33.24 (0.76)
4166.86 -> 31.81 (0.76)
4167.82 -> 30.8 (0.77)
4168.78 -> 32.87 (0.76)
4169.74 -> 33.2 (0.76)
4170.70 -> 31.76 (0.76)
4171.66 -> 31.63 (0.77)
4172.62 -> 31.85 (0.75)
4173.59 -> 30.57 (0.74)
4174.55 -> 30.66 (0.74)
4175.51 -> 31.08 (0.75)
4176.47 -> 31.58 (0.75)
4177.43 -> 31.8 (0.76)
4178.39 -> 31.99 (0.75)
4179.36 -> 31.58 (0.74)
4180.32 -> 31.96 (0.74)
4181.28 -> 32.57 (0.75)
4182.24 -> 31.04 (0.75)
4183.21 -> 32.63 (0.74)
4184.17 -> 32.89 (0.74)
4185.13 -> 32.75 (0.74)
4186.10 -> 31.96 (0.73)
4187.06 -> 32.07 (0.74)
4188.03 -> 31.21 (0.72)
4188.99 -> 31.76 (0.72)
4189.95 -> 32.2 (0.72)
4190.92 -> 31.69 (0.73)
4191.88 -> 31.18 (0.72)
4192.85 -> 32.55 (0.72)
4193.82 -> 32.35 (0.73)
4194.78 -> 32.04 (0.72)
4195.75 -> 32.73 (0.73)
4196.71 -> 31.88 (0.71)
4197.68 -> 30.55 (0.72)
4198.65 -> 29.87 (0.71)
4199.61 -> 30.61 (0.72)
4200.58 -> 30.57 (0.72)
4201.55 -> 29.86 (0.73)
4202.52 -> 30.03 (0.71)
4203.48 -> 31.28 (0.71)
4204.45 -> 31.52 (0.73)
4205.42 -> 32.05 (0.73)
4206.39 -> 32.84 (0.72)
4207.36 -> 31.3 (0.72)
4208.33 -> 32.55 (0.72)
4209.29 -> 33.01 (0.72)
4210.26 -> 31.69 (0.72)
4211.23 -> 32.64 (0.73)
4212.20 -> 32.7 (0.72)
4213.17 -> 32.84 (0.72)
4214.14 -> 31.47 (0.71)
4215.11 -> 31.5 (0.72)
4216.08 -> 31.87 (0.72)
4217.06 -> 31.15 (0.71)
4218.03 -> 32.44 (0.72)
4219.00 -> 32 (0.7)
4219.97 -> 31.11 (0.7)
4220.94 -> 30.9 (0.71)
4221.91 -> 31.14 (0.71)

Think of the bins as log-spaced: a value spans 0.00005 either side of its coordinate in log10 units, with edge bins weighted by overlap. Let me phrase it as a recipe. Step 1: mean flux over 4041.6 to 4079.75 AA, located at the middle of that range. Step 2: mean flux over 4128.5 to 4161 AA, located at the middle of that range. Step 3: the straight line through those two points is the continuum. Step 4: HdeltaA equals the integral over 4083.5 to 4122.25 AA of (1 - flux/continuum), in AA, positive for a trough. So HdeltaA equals 4.08 AA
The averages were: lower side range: 32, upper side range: 31.9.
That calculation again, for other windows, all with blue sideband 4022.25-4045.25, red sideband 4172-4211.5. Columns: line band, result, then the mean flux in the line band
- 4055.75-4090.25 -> 0.2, 31.7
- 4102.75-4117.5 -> 1.4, 28.9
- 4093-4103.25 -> 2.6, 23.9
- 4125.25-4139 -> 0.1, 31.5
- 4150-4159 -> -0.2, 32.5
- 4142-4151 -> 0.0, 31.7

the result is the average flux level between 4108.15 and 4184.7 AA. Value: 31.7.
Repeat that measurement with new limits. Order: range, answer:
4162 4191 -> 31.9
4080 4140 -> 29.6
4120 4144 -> 31.5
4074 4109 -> 28.4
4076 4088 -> 31.4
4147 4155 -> 32.1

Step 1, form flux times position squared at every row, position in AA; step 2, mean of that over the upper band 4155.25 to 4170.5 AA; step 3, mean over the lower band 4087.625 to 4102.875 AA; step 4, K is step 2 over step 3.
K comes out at 1.3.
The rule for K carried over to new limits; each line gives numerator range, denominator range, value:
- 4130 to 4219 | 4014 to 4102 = 1.08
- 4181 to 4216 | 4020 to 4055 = 1.07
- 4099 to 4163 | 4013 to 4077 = 0.99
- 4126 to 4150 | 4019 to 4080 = 1.03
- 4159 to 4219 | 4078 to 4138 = 1.12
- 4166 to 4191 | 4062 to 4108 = 1.14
